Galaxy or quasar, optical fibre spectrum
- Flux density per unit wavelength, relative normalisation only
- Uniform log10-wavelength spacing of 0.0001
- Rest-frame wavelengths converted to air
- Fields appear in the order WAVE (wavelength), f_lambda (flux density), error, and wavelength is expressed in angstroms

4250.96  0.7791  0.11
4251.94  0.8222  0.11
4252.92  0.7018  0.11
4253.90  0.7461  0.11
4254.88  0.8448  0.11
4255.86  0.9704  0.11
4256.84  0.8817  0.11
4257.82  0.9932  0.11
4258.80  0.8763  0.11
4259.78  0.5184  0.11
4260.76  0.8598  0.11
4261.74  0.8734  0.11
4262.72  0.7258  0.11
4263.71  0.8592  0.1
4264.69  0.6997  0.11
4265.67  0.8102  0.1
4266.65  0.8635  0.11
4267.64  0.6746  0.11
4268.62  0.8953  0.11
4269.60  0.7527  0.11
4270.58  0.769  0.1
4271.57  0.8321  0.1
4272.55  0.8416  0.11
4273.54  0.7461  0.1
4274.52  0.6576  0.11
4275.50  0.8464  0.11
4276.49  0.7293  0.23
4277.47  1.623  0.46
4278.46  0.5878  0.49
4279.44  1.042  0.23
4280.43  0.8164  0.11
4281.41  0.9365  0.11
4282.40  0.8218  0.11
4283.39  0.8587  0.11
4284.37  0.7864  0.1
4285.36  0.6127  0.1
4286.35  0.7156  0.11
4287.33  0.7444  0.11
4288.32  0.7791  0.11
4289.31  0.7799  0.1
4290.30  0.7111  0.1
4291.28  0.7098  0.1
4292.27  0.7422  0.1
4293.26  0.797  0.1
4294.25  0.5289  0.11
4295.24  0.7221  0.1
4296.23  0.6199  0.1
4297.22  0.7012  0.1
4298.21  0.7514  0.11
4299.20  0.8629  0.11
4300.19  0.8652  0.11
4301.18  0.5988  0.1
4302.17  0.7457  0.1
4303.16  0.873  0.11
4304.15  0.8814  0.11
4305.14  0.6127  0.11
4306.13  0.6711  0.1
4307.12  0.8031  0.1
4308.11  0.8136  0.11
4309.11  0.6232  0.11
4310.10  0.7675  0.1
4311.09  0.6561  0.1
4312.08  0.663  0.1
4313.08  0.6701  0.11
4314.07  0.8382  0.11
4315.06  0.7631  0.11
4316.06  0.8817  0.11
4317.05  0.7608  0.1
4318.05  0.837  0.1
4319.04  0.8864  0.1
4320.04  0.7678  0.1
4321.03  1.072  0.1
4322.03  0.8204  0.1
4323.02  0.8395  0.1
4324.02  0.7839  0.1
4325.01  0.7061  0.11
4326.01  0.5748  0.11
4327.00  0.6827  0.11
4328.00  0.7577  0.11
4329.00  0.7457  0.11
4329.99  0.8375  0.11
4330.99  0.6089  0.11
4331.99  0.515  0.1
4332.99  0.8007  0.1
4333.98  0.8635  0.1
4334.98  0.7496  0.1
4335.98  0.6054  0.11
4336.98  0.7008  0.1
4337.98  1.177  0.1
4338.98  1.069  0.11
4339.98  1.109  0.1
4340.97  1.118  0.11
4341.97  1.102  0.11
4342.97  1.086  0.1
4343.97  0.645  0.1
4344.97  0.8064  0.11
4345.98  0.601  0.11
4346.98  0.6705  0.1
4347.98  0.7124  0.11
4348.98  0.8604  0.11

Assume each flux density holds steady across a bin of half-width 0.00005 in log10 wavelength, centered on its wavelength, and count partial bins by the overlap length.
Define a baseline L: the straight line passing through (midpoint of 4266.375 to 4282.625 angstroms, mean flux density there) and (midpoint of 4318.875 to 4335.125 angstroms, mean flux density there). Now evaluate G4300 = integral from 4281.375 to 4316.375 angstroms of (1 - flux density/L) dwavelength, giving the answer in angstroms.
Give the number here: 2.81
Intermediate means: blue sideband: 0.849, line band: 0.744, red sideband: 0.763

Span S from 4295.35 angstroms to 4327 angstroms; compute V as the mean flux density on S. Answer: 0.763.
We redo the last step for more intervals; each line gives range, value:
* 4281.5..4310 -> 0.743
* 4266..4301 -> 0.79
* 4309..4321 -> 0.776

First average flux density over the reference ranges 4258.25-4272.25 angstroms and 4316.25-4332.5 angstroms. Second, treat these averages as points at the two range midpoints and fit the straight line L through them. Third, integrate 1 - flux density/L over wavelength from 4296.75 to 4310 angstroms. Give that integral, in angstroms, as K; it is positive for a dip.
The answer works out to 0.31 angstroms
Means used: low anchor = 0.788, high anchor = 0.764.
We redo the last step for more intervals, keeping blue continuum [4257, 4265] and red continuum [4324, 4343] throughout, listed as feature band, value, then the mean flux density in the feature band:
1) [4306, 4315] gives 1.0 angstroms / 0.727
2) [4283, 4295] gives 1.2 angstroms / 0.729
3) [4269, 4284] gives -0.9 angstroms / 0.857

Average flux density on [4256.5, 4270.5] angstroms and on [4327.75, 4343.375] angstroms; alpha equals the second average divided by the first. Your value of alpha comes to 1.08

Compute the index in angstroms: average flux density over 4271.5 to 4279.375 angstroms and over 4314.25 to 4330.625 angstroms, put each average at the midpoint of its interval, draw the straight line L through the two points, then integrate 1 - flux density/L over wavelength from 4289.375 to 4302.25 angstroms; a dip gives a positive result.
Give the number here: 1.8 angstroms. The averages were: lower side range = 0.87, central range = 0.721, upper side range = 0.794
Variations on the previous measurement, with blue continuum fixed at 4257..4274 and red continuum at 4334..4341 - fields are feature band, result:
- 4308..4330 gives 2.90 angstroms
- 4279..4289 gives 0.25 angstroms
